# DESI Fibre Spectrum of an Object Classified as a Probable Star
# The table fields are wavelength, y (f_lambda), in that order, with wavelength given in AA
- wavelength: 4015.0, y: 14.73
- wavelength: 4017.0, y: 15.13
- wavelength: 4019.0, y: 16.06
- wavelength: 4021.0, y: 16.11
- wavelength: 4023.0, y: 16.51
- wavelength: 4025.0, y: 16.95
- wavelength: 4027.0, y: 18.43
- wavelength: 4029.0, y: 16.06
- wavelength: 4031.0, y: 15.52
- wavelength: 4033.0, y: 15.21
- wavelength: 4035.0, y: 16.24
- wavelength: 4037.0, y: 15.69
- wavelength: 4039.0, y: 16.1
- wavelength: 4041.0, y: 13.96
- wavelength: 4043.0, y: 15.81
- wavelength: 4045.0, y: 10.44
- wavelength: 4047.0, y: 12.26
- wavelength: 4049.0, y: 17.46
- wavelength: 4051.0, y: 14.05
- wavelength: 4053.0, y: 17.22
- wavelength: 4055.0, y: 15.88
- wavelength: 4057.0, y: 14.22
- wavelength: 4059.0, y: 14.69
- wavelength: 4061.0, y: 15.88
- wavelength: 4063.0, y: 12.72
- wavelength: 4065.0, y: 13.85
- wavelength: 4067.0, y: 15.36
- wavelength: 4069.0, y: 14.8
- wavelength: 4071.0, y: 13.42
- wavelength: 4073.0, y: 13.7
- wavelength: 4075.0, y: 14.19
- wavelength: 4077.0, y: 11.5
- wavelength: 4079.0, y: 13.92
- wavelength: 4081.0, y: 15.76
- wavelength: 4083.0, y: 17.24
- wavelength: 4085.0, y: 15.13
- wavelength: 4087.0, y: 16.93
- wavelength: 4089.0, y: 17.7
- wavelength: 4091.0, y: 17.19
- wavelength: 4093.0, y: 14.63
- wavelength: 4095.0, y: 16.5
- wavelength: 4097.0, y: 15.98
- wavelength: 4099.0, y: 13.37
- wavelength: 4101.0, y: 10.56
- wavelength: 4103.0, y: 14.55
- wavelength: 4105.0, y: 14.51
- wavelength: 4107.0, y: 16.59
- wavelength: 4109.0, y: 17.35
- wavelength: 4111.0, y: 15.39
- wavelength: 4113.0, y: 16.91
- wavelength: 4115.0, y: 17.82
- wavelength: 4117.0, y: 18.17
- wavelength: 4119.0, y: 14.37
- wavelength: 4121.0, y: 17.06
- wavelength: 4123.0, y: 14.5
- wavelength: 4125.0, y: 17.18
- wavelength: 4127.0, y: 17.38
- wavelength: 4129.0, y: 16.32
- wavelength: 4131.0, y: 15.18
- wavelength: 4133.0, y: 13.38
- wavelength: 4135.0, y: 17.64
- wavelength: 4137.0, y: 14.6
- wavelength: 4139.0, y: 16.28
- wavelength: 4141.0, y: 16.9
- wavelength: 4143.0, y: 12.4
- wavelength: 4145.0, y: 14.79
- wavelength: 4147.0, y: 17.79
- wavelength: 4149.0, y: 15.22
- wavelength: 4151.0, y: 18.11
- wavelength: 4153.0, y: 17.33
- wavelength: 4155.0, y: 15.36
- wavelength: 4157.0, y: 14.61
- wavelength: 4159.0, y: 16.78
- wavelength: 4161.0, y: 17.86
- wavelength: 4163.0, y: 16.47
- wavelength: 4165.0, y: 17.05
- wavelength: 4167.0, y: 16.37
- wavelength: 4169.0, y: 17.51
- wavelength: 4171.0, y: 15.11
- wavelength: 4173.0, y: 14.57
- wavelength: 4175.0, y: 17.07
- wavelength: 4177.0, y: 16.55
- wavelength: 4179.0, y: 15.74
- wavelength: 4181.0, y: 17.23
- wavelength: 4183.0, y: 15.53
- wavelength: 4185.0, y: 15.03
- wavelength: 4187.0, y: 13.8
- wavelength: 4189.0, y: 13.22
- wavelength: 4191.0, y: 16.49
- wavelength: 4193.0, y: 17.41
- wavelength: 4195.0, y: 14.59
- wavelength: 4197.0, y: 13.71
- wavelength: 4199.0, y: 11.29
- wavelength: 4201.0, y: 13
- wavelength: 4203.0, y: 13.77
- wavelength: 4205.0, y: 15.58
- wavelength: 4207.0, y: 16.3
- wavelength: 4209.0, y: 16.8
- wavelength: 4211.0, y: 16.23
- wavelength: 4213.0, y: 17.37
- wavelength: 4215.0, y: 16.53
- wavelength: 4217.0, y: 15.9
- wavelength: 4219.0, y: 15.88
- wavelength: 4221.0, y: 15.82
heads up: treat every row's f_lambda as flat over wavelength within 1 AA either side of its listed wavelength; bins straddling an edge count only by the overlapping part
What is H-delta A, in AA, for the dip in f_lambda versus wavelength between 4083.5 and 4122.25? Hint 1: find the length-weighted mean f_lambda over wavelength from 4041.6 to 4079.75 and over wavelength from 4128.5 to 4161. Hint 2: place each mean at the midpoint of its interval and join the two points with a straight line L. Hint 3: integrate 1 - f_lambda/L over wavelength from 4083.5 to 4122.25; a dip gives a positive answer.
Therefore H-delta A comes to -2.0 AA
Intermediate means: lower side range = 14.3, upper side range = 15.8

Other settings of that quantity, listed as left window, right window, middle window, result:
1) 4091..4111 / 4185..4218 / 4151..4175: -2.1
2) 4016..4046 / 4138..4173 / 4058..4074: 1.5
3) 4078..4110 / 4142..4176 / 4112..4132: -0.9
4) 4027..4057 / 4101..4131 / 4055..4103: 2.7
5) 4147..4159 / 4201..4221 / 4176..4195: 0.5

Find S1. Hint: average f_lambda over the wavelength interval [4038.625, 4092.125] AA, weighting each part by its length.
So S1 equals 14.9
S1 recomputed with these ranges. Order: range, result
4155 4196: 15.9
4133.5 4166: 16.2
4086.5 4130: 15.9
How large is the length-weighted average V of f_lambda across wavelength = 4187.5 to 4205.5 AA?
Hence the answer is 14.3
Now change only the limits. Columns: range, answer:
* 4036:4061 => 14.9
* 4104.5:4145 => 16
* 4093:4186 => 15.9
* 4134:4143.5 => 15.7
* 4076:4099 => 15.6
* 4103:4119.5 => 16.3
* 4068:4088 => 14.7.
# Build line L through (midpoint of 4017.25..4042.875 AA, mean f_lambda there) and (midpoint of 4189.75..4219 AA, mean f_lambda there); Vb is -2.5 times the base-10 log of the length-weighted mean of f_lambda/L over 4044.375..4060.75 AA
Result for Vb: 0.09 mag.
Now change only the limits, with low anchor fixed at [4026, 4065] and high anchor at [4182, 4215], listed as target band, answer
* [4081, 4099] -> -0.08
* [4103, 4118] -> -0.10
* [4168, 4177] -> -0.07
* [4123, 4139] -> -0.06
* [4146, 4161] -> -0.10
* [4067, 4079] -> 0.11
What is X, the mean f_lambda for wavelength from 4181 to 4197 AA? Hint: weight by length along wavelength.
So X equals 15.2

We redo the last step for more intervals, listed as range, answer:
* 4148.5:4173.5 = 16.4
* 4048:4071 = 15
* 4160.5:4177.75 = 16.5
